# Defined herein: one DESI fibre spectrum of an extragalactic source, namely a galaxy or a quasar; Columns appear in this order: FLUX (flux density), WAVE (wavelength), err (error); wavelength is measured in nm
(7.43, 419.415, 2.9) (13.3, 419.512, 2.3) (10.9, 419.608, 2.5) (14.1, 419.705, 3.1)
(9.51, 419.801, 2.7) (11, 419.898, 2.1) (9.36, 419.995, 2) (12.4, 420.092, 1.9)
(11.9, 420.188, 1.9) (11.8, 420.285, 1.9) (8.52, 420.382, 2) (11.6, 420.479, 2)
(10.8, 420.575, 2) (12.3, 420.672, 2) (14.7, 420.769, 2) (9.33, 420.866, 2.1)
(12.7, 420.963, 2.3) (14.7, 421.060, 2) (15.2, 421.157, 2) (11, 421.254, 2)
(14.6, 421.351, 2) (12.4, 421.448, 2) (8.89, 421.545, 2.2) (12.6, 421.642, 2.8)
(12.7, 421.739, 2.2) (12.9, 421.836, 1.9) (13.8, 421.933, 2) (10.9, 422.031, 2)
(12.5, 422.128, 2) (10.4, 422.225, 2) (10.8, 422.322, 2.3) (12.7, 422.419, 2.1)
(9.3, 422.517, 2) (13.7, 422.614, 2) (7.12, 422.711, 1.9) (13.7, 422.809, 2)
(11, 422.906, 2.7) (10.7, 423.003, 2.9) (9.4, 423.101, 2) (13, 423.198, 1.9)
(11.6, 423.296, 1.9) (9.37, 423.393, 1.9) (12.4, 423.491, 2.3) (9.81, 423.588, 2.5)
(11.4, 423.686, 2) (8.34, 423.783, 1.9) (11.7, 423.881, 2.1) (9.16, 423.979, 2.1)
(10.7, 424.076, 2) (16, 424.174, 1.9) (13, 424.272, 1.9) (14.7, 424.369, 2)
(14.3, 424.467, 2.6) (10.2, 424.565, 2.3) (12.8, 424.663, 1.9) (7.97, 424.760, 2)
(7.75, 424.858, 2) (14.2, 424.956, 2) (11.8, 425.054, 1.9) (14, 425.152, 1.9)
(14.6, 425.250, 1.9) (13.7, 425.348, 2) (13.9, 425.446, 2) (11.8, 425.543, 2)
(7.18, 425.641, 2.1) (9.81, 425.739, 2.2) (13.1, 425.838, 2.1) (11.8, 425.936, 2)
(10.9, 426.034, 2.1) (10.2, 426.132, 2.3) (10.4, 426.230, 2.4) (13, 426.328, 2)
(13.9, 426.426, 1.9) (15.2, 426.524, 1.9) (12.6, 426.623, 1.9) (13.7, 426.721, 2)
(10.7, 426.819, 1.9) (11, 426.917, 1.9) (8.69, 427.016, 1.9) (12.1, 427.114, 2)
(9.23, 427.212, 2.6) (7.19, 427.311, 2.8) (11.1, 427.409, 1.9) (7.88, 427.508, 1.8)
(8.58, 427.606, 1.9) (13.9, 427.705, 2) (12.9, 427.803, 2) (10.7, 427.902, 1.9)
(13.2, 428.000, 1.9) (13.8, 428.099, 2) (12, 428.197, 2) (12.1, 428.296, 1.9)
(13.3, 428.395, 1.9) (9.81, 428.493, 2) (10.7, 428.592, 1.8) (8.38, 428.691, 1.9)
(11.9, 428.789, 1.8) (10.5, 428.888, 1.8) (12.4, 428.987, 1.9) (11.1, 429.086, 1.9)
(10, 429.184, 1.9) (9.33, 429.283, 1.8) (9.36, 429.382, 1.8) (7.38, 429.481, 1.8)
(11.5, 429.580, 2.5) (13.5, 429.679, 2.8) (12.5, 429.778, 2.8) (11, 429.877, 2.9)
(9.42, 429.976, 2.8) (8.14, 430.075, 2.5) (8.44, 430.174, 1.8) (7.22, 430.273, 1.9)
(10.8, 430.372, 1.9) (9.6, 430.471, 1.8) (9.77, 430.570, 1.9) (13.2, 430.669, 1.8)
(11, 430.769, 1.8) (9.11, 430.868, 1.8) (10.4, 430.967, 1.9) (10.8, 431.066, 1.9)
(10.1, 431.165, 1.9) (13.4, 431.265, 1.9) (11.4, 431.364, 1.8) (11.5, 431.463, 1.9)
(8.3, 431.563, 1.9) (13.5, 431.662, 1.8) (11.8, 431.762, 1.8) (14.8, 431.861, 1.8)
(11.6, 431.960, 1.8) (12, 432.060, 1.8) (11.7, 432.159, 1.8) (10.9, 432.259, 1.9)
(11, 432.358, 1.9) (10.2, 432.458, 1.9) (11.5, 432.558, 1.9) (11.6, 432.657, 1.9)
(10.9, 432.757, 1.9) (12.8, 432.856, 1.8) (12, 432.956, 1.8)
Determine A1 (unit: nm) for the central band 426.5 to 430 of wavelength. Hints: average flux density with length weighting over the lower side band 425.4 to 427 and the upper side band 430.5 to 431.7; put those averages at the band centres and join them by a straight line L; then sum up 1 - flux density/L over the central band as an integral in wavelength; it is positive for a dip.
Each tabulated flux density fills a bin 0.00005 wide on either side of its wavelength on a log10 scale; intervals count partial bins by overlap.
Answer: 0.12 nm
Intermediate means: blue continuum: 11.8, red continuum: 11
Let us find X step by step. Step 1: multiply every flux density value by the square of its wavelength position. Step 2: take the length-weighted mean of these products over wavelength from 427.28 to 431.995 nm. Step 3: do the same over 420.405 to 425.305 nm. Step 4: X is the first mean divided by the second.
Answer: 0.95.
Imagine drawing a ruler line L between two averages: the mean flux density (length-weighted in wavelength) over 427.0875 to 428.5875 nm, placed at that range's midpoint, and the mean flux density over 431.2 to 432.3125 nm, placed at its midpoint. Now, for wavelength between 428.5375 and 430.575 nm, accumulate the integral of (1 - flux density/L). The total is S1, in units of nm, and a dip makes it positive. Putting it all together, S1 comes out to 0.234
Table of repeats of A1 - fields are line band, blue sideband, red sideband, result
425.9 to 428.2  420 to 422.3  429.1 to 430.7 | -0.16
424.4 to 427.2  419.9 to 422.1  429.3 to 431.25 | -0.18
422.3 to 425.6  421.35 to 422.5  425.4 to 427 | 0.05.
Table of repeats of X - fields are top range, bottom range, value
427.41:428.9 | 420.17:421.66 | 0.97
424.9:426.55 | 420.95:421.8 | 0.98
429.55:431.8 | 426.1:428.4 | 0.94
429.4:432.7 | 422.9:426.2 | 0.97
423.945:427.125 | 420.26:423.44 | 1.04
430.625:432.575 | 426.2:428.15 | 1.01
